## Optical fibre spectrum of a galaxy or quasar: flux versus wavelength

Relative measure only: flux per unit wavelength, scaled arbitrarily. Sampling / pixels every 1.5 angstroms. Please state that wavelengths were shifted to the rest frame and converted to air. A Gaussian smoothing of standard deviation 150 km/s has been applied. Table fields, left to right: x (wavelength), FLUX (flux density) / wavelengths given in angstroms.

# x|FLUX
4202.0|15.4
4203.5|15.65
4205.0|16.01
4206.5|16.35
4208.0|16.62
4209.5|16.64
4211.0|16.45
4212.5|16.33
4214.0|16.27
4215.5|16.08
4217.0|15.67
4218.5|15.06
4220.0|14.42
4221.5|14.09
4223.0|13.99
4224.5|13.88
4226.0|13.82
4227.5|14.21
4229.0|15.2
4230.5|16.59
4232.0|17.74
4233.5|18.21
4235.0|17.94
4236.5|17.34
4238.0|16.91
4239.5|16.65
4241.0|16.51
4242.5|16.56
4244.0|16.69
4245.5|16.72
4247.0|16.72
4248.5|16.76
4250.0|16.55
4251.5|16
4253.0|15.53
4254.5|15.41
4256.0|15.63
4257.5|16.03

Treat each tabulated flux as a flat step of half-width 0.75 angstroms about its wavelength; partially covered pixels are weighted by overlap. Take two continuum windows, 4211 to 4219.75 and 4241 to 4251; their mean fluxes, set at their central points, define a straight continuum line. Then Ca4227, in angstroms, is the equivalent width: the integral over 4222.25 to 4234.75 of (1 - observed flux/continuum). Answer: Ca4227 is 0.5 angstroms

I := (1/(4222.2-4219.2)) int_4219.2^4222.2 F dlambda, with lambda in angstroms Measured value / 14.3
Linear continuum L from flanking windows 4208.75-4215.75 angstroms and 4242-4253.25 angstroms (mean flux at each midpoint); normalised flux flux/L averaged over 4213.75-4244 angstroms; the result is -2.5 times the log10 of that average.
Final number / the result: 0.04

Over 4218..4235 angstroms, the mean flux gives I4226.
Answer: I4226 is 15.3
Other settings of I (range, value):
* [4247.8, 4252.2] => 16.4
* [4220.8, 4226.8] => 13.9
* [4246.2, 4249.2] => 16.7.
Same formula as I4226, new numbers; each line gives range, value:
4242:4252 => 16.6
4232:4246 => 17.1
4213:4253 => 16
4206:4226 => 15.5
